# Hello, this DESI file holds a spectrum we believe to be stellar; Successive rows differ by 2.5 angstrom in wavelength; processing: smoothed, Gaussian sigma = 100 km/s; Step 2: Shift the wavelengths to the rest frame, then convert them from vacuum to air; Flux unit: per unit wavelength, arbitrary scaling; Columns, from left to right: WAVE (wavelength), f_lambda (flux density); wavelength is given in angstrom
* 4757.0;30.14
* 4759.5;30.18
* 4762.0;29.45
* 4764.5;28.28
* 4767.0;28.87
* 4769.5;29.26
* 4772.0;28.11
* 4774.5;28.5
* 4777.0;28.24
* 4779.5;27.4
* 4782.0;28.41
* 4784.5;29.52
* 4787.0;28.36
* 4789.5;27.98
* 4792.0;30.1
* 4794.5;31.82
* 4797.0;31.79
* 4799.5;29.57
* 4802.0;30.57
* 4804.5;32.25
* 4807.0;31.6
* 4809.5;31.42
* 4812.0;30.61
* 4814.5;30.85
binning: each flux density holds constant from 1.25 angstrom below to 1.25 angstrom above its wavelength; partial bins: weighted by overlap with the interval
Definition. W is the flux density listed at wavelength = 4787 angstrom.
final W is 28.36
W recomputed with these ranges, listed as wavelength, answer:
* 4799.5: 29.57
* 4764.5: 28.28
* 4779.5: 27.4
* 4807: 31.6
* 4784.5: 29.52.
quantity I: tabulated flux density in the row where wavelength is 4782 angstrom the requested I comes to 28.41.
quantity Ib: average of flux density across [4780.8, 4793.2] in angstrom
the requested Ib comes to 28.9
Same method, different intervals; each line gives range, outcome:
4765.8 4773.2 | 28.8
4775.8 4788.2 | 28.4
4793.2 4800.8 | 31.1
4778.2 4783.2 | 27.9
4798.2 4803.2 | 30.1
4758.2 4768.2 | 29.2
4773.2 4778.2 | 28.4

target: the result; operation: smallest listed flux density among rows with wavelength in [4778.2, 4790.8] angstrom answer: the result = 27.4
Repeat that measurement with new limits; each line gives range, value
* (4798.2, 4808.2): 29.57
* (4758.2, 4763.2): 29.45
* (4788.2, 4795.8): 27.98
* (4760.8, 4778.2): 28.11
